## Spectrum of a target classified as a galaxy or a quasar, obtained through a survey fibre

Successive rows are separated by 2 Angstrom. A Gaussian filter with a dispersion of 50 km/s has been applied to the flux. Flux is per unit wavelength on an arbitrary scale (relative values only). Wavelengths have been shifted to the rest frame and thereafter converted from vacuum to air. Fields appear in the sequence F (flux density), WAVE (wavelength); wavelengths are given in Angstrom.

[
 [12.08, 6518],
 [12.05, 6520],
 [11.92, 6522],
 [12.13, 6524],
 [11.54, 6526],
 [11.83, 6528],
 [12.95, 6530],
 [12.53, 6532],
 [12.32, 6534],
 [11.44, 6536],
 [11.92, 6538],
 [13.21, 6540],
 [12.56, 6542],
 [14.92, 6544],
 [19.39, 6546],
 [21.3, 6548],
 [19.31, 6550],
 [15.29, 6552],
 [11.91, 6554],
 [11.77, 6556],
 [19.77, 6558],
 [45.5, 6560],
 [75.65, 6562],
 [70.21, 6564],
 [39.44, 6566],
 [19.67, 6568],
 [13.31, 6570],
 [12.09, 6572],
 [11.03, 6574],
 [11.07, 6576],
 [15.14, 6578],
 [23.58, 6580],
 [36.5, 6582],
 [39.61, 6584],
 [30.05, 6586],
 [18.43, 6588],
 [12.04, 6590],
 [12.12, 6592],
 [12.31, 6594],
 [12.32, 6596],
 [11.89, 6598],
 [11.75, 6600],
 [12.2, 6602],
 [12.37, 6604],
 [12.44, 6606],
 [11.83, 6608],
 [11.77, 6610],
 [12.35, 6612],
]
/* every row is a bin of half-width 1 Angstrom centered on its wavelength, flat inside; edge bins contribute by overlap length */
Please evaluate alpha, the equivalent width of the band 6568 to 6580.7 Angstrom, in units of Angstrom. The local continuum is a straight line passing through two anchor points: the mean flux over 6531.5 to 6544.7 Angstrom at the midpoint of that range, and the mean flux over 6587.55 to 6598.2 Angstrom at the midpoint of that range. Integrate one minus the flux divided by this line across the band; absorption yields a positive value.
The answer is -1.7 Angstrom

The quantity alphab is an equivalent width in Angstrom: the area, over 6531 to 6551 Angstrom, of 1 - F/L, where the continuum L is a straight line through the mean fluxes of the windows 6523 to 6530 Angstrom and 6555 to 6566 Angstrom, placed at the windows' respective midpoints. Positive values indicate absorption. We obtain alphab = 8.3 Angstrom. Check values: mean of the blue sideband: 12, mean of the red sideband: 44.1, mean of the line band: 14.9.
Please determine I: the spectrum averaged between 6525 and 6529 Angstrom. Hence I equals 11.7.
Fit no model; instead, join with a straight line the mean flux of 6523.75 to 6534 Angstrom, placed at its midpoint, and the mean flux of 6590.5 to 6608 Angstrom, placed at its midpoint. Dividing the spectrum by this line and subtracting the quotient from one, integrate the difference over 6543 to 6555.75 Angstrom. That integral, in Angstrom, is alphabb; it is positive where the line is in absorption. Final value -4.7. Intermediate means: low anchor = 12.2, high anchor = 12.2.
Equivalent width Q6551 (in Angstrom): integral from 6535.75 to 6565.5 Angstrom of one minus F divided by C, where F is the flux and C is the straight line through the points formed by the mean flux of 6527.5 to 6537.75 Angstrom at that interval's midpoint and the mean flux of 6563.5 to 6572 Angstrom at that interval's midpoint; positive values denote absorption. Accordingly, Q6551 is -2.7 Angstrom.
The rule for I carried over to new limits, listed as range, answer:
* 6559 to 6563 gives 60.6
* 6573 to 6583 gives 19.5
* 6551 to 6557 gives 13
